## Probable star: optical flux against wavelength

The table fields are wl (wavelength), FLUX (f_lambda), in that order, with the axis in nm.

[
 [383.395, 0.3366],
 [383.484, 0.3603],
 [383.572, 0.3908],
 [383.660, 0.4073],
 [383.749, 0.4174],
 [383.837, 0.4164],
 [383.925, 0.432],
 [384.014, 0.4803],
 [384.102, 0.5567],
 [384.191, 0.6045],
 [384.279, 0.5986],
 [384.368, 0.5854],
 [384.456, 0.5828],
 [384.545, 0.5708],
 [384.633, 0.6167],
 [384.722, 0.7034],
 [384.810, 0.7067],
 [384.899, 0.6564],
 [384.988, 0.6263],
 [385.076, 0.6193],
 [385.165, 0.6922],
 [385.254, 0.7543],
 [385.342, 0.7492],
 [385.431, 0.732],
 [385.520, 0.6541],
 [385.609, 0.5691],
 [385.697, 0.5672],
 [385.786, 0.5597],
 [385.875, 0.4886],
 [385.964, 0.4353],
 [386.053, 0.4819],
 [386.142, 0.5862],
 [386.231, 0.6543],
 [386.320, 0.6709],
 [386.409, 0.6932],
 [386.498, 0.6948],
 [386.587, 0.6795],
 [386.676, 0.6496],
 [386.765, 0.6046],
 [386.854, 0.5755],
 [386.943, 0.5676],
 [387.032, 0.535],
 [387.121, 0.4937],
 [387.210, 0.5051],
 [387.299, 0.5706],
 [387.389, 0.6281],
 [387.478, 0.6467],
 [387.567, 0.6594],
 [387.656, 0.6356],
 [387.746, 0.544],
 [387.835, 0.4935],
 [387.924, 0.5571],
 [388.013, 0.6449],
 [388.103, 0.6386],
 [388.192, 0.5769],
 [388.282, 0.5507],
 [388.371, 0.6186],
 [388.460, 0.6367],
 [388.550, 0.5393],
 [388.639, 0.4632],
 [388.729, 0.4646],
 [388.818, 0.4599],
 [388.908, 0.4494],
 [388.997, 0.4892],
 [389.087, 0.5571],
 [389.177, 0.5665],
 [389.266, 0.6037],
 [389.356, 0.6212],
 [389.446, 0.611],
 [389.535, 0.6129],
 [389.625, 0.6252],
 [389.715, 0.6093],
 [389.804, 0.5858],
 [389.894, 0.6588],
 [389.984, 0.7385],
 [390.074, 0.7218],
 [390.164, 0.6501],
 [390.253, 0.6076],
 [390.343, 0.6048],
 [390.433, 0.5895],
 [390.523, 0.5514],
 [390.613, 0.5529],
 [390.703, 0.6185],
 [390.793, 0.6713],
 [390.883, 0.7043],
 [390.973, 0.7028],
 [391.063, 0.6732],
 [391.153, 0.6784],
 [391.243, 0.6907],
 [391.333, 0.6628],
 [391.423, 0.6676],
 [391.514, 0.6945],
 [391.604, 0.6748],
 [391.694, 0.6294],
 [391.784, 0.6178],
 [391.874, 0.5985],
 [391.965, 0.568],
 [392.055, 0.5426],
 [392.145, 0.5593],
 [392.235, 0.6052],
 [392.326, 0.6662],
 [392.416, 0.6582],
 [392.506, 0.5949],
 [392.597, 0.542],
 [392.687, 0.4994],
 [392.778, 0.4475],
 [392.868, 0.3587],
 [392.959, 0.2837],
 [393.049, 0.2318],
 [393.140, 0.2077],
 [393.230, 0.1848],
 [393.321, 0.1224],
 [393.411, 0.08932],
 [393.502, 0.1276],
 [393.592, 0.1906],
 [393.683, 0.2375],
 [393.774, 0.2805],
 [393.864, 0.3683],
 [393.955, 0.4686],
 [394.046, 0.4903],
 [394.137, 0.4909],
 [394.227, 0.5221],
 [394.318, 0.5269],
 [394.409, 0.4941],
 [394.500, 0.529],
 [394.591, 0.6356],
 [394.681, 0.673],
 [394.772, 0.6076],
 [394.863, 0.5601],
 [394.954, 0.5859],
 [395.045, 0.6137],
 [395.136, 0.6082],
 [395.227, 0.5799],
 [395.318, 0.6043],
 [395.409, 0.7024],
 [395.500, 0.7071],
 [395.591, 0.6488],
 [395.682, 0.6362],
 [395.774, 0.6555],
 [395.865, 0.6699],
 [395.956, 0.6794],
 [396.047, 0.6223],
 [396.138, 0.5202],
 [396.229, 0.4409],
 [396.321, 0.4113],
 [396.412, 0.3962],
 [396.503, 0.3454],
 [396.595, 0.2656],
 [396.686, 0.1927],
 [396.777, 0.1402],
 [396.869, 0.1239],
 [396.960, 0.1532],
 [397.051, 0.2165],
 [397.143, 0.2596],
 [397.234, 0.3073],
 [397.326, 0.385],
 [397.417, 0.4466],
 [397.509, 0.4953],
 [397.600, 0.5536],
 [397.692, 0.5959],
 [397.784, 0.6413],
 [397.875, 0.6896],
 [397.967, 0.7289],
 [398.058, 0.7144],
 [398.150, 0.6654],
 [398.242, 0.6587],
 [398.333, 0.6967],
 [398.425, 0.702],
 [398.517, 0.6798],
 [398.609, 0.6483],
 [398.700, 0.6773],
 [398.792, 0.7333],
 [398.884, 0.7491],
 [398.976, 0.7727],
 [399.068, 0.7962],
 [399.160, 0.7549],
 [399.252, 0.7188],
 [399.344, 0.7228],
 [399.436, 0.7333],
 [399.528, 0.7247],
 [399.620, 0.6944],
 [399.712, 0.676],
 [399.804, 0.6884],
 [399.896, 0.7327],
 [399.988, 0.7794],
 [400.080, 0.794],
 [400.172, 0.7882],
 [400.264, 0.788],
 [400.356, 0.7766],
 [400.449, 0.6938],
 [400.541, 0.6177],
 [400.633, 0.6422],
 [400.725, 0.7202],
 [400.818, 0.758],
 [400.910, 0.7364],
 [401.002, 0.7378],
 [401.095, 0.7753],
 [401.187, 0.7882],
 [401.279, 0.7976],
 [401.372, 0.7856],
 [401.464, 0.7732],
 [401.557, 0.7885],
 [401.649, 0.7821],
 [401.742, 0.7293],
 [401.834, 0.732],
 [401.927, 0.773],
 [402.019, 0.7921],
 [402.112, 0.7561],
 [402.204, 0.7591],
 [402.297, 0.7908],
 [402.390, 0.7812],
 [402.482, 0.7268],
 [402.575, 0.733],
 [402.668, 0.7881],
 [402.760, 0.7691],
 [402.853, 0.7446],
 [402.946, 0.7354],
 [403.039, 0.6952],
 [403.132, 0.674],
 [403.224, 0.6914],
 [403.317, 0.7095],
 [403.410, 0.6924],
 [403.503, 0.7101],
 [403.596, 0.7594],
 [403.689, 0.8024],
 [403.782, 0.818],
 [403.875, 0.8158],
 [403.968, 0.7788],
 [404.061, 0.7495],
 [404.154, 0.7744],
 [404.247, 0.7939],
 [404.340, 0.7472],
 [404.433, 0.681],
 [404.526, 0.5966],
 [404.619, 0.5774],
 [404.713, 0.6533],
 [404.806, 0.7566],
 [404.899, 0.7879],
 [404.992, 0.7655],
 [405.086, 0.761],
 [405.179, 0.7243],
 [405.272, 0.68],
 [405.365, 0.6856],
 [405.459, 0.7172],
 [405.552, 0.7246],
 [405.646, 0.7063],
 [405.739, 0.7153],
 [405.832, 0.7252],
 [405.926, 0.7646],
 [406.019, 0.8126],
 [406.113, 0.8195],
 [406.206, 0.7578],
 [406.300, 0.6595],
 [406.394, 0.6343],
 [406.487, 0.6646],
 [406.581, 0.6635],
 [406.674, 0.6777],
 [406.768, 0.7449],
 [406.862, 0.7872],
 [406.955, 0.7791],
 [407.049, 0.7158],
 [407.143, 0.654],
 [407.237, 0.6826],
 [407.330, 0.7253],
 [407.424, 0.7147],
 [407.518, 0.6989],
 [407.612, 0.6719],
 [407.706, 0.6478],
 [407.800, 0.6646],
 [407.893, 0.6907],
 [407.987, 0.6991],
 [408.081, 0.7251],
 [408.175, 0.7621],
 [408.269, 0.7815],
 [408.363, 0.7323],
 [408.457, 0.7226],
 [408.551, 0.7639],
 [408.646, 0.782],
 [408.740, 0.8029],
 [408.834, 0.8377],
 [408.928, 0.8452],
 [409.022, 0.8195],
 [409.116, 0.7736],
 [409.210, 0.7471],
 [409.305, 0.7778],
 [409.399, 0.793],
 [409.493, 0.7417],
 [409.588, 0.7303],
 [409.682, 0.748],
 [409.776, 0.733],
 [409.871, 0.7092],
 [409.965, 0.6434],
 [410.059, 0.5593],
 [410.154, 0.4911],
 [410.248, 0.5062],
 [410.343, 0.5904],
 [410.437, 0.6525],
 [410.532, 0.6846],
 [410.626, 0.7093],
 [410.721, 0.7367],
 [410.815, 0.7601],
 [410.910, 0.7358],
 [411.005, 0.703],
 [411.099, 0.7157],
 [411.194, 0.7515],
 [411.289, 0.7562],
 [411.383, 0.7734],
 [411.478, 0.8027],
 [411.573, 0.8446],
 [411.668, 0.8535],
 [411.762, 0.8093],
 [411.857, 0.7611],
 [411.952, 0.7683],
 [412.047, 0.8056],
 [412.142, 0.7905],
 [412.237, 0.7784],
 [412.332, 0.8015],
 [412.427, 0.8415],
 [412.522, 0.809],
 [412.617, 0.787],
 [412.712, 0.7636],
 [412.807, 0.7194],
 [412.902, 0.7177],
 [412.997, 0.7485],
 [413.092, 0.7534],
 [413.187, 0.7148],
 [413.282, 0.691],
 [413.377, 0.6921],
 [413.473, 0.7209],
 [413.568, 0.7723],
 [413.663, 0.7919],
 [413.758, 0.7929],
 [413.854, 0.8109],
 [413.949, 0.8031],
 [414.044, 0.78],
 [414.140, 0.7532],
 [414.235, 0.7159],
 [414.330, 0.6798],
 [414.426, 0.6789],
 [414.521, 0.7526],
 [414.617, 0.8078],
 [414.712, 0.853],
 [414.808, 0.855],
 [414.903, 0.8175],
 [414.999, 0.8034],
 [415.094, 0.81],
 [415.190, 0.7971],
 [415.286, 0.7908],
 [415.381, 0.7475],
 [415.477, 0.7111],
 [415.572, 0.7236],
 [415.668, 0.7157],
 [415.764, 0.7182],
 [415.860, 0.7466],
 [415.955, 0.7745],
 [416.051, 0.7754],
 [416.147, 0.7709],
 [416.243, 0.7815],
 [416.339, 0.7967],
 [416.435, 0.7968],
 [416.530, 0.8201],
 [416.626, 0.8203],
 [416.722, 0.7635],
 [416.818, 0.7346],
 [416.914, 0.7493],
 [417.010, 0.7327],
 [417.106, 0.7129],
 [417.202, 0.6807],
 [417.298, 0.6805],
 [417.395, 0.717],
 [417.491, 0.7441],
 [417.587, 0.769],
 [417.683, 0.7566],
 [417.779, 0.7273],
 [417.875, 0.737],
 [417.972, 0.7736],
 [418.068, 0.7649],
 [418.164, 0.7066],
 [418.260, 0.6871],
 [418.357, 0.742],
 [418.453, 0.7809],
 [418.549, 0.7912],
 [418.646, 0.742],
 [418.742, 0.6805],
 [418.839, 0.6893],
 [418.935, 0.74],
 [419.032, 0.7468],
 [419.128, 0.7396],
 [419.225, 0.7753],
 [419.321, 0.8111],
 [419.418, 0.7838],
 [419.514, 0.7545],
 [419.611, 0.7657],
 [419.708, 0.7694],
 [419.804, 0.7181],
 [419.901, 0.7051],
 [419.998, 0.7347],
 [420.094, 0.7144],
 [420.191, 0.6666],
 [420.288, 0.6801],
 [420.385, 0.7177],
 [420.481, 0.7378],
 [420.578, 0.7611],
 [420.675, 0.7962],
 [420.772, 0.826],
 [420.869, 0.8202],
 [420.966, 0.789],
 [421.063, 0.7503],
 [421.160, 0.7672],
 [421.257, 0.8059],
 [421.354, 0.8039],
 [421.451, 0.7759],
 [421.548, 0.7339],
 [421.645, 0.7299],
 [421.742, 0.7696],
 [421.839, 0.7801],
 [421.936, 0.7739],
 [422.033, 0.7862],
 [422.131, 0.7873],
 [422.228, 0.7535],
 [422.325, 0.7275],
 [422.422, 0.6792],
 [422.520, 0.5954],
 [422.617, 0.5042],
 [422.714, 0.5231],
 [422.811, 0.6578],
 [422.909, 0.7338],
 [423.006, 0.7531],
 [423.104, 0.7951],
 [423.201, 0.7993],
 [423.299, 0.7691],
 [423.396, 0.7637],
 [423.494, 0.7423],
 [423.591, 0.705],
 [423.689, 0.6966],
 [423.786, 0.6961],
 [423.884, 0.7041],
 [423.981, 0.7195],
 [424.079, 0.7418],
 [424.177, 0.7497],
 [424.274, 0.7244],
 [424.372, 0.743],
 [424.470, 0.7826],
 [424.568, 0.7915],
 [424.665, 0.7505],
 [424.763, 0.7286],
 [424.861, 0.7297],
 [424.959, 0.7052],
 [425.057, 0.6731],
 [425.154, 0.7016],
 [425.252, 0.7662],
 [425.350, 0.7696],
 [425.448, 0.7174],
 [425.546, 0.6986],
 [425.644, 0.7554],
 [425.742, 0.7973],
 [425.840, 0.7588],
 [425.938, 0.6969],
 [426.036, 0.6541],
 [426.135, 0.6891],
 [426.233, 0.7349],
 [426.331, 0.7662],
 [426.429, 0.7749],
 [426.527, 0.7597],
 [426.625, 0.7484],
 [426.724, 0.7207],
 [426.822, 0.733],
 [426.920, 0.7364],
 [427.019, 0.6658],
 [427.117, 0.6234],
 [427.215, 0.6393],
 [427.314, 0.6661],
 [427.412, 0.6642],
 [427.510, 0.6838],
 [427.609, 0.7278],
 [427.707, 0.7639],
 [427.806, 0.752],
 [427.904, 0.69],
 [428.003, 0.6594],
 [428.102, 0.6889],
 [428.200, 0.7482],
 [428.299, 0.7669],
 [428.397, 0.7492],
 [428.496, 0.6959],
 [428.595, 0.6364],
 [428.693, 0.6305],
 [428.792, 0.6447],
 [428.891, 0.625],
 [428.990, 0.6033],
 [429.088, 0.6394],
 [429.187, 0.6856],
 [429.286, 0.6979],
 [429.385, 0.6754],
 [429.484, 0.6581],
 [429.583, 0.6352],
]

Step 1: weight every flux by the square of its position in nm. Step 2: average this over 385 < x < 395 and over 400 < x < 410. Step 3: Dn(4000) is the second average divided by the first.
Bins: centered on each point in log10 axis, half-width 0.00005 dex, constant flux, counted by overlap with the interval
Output 1.4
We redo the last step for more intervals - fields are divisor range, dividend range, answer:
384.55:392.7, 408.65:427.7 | 1.41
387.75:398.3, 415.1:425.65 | 1.62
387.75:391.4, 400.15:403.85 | 1.32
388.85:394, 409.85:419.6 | 1.59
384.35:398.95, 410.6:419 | 1.54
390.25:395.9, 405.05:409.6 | 1.48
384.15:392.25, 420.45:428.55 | 1.43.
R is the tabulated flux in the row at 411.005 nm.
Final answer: 0.703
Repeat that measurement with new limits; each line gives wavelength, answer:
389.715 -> 0.6093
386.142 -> 0.5862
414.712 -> 0.853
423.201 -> 0.7993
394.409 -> 0.4941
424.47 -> 0.7826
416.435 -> 0.7968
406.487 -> 0.6646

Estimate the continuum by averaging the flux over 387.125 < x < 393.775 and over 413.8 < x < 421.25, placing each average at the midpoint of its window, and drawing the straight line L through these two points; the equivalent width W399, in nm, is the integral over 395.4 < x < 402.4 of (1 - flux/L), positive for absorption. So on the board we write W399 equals -0.28 nm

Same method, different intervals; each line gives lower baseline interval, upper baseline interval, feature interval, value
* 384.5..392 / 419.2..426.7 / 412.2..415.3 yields -0.29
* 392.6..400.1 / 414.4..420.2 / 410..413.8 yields -0.23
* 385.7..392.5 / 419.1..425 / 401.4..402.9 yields -0.25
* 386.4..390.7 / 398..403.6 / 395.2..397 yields 0.54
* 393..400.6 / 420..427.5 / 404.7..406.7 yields -0.40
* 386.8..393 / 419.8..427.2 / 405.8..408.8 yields -0.27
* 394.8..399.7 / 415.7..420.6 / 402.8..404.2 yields -0.28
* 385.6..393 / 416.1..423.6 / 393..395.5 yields 0.72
